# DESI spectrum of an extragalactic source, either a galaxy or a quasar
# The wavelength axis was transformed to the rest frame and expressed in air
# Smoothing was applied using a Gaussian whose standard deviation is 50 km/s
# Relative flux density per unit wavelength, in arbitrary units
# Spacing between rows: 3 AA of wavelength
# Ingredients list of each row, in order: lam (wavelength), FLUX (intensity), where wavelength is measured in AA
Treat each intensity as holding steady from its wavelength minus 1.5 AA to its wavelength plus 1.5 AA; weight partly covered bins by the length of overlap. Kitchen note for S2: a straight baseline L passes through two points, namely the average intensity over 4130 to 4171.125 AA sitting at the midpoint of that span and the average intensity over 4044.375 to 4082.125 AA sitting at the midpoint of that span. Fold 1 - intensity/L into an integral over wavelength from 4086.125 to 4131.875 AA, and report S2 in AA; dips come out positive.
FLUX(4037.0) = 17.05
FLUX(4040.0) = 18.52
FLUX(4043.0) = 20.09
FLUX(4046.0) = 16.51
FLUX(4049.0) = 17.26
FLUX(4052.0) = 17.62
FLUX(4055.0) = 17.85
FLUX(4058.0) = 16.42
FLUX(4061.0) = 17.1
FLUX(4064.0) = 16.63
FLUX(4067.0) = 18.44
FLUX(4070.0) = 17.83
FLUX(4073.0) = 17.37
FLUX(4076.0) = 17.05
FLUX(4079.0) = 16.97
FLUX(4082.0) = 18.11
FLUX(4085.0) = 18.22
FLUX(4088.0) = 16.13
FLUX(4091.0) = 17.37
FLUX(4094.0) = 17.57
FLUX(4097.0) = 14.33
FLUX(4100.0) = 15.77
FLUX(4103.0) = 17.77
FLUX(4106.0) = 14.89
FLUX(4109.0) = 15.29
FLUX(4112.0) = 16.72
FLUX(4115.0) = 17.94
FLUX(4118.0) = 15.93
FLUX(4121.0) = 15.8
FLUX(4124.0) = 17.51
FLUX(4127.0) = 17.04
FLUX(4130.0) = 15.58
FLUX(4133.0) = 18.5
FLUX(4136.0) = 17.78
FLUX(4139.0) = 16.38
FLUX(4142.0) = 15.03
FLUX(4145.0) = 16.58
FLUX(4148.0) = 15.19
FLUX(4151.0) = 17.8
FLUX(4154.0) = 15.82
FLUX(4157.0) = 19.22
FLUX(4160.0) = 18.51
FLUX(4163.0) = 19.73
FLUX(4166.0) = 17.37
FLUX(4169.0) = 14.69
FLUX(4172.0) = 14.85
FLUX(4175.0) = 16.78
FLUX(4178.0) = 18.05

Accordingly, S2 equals 2.0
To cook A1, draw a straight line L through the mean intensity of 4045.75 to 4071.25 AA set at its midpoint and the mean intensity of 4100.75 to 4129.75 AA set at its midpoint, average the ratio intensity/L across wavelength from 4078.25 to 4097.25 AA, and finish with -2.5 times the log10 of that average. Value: -0.02 mag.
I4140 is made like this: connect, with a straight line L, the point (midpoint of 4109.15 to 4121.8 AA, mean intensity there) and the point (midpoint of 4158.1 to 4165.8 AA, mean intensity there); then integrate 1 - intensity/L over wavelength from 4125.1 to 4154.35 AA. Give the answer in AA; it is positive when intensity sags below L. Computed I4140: 1.8 AA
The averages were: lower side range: 16.5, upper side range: 18.8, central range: 16.6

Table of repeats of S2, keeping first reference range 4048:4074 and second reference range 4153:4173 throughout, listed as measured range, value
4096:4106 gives 0.84 AA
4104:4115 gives 0.82 AA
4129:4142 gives 0.31 AA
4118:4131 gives 0.64 AA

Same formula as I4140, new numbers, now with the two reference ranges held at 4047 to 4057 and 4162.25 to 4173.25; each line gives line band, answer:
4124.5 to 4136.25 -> -0.3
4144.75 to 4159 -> -0.3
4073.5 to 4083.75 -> -0.1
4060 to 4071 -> -0.1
